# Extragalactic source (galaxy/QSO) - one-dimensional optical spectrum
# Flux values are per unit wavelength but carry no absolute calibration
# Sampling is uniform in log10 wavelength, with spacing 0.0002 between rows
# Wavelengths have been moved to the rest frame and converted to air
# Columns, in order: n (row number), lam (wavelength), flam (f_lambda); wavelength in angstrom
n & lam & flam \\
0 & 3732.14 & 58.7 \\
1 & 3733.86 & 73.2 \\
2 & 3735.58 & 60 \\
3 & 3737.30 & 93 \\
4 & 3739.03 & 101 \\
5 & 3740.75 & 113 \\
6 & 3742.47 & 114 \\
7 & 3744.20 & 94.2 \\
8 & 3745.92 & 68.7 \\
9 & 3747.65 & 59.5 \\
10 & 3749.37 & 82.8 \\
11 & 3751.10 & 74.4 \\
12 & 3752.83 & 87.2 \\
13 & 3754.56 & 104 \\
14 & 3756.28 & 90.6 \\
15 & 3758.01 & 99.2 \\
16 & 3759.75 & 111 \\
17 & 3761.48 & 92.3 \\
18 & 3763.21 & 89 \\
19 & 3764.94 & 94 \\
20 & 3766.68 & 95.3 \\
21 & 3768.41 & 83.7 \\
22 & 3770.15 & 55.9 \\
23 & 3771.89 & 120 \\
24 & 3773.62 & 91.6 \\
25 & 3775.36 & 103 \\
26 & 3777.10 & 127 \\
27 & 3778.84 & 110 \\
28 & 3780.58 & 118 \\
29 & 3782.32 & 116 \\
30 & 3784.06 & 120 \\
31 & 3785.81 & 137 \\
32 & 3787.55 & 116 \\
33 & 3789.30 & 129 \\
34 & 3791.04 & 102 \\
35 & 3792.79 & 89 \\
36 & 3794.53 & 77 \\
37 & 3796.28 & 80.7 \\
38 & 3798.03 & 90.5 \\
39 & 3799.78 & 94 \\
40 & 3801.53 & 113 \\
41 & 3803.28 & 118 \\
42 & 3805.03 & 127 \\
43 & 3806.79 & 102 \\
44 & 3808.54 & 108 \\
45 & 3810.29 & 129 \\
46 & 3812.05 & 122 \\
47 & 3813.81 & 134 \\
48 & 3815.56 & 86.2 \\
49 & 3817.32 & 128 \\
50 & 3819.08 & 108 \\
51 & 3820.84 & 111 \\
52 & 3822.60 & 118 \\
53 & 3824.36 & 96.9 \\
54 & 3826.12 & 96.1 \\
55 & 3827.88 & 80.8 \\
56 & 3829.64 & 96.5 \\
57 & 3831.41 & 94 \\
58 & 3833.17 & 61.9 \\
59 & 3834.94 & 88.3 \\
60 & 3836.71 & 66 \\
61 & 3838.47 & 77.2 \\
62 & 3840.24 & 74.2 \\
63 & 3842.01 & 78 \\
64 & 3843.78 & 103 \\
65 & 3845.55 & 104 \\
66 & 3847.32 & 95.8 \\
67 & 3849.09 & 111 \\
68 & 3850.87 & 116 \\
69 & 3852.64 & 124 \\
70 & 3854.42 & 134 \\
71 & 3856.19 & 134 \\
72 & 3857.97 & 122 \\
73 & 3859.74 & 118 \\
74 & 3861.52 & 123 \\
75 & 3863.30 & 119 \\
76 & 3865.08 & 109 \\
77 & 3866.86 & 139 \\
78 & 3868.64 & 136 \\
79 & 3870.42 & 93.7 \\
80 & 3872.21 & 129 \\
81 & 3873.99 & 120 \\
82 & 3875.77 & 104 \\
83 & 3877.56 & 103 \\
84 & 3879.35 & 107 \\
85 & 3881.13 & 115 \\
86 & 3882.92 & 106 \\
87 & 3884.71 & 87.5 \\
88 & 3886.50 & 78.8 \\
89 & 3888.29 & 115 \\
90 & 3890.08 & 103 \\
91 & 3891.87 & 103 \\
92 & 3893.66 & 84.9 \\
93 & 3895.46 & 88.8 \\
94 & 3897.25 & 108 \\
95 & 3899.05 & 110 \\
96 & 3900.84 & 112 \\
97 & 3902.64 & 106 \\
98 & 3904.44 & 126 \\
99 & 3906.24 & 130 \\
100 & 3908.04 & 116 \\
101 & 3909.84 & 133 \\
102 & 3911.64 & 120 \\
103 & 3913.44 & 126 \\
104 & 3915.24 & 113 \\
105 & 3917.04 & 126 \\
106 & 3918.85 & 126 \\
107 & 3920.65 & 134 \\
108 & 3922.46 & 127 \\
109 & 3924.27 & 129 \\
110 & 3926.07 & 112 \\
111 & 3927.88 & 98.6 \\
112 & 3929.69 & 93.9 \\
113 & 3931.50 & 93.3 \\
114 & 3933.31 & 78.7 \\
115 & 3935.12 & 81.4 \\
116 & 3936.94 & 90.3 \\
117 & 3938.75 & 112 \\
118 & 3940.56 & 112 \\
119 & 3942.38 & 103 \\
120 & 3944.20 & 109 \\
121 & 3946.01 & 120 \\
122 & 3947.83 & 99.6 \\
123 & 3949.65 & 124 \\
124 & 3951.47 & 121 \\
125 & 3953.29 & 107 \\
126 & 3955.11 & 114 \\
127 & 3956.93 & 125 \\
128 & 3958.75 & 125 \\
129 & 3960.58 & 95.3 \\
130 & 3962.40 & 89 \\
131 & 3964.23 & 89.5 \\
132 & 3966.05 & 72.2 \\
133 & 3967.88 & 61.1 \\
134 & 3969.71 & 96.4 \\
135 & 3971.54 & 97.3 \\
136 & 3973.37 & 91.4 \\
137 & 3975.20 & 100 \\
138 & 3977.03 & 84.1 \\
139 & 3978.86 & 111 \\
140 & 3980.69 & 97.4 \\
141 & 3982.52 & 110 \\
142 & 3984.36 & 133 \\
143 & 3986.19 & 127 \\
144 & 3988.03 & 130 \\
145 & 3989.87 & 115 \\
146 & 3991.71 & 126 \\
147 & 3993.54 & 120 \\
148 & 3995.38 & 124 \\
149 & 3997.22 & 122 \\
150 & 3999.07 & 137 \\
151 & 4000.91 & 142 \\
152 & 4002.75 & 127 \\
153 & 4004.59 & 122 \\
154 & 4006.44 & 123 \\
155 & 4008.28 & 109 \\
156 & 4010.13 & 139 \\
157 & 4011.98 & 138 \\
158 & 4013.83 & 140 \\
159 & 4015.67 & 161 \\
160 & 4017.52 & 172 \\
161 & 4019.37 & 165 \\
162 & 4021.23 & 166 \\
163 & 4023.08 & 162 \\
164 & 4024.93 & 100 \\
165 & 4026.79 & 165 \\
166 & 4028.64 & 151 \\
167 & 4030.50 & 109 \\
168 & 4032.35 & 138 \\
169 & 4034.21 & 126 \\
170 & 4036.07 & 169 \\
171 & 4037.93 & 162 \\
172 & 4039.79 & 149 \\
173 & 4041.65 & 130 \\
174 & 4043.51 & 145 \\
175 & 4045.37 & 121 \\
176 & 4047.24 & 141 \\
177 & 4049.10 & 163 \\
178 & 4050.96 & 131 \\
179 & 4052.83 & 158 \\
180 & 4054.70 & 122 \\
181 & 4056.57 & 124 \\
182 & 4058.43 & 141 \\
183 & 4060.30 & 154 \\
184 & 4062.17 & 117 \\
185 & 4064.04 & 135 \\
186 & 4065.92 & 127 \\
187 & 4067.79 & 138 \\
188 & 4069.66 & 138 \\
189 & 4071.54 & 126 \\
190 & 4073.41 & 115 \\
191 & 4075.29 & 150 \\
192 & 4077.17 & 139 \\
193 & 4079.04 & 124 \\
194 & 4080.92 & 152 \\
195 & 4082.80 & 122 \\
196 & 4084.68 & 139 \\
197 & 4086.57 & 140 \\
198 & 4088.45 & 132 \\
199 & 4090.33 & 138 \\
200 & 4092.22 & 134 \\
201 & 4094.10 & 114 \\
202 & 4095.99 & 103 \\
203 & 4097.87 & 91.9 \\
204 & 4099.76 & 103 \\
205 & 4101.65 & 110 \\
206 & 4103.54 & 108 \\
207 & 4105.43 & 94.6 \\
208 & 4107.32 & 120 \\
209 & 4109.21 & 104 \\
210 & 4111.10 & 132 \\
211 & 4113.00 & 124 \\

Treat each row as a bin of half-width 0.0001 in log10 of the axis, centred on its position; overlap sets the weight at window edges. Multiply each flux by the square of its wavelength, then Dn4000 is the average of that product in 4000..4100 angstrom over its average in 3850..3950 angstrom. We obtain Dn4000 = 1.31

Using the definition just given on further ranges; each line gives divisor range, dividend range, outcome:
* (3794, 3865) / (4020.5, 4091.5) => 1.49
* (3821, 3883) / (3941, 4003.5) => 1.11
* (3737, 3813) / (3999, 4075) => 1.57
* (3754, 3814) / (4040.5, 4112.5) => 1.42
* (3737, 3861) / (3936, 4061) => 1.36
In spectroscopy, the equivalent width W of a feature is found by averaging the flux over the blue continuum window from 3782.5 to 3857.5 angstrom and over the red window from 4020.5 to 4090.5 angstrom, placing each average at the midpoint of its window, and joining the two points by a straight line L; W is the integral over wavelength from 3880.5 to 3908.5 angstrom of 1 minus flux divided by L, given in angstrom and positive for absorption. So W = 2.4 angstrom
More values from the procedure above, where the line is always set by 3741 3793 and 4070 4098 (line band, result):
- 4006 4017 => -1.3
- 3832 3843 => 3.2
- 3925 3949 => 3.1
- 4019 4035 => -2.3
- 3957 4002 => 4.1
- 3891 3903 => 1.1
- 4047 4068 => -1.8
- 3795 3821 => -1.6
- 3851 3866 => -2.0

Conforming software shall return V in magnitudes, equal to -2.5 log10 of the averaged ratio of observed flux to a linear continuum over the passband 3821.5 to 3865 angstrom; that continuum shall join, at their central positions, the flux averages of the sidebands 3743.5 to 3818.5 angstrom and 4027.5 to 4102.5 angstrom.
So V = 0.07 mag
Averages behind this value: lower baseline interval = 102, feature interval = 102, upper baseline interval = 133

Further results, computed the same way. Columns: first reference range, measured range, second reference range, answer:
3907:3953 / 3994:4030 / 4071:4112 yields -0.19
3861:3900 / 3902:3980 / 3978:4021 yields 0.11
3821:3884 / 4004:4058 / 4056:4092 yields -0.10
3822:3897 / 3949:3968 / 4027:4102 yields 0.14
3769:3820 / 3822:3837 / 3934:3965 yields 0.21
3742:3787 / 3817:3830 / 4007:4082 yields 0.03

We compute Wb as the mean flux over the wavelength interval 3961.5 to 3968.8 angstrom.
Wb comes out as 77.9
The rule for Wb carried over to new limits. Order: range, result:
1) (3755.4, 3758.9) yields 95.1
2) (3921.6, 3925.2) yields 128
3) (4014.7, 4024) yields 165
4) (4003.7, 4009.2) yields 118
